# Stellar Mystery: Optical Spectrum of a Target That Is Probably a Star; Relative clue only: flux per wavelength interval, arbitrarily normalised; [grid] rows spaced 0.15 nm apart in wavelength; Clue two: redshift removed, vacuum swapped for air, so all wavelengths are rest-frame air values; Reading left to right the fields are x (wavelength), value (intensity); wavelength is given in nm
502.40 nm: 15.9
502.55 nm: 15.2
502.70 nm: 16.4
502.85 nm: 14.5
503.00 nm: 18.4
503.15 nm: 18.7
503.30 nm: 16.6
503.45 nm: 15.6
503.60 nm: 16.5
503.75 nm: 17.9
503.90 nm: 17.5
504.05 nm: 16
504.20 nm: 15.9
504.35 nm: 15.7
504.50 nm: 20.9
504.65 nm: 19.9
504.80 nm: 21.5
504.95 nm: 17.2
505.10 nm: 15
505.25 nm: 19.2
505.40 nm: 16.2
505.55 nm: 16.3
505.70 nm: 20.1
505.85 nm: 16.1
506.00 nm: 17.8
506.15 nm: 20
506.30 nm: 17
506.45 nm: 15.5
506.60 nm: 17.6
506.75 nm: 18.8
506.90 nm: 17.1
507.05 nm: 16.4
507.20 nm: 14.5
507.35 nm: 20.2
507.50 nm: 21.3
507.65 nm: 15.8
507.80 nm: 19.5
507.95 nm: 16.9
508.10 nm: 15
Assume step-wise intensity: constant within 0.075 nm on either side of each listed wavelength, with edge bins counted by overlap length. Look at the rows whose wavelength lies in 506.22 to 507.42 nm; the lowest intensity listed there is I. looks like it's 14.5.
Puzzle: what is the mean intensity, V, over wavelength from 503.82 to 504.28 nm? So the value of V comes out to 16.5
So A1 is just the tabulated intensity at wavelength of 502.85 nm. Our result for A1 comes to 14.5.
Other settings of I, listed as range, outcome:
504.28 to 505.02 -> 15.7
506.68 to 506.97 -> 17.1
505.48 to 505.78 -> 16.3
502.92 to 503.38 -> 16.6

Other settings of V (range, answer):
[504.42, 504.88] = 20.7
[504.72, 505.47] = 17.8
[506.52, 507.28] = 16.9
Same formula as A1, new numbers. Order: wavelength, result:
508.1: 15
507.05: 16.4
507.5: 21.3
